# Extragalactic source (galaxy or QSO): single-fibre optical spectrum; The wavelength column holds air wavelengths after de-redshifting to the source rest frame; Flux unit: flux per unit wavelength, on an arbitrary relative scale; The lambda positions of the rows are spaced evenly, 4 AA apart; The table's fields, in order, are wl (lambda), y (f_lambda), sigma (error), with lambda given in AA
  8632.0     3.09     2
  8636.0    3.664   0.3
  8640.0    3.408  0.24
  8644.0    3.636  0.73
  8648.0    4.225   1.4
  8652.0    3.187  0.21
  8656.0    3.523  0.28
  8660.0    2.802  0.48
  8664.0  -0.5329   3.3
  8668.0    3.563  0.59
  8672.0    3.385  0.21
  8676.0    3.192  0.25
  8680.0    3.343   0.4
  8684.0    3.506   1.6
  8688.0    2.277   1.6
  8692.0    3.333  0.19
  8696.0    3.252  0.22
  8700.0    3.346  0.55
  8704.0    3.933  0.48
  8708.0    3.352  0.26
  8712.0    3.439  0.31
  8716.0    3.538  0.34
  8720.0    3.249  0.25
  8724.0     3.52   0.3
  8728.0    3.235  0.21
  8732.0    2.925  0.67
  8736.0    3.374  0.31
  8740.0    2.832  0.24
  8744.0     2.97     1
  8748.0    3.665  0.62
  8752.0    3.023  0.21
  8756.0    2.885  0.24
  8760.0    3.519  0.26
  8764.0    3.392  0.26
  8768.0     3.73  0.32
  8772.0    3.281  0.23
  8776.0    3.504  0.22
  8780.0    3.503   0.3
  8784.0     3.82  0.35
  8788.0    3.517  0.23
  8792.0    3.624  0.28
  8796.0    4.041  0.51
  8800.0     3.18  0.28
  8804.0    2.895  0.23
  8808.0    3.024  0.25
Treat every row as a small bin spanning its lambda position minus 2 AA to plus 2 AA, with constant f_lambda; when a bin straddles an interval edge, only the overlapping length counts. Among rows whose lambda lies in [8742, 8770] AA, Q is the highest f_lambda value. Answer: 3.73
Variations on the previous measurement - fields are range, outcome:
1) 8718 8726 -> 3.52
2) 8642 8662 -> 4.225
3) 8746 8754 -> 3.665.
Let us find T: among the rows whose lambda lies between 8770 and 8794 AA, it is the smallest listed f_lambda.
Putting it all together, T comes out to 3.281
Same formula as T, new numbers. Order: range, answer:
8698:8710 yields 3.346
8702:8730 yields 3.235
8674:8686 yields 3.192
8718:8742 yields 2.832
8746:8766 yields 2.885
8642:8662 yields 2.802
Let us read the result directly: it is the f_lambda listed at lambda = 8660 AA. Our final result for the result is 2.802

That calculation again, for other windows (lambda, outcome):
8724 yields 3.52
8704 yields 3.933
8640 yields 3.408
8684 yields 3.506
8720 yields 3.249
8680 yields 3.343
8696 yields 3.252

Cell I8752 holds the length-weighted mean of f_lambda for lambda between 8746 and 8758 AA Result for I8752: 3.19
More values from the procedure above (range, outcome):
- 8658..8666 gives 1.13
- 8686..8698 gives 2.95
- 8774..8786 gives 3.61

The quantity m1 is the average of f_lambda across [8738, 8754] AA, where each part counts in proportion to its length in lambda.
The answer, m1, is 3.12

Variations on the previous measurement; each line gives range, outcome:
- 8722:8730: 3.38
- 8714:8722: 3.39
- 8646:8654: 3.71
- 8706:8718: 3.44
